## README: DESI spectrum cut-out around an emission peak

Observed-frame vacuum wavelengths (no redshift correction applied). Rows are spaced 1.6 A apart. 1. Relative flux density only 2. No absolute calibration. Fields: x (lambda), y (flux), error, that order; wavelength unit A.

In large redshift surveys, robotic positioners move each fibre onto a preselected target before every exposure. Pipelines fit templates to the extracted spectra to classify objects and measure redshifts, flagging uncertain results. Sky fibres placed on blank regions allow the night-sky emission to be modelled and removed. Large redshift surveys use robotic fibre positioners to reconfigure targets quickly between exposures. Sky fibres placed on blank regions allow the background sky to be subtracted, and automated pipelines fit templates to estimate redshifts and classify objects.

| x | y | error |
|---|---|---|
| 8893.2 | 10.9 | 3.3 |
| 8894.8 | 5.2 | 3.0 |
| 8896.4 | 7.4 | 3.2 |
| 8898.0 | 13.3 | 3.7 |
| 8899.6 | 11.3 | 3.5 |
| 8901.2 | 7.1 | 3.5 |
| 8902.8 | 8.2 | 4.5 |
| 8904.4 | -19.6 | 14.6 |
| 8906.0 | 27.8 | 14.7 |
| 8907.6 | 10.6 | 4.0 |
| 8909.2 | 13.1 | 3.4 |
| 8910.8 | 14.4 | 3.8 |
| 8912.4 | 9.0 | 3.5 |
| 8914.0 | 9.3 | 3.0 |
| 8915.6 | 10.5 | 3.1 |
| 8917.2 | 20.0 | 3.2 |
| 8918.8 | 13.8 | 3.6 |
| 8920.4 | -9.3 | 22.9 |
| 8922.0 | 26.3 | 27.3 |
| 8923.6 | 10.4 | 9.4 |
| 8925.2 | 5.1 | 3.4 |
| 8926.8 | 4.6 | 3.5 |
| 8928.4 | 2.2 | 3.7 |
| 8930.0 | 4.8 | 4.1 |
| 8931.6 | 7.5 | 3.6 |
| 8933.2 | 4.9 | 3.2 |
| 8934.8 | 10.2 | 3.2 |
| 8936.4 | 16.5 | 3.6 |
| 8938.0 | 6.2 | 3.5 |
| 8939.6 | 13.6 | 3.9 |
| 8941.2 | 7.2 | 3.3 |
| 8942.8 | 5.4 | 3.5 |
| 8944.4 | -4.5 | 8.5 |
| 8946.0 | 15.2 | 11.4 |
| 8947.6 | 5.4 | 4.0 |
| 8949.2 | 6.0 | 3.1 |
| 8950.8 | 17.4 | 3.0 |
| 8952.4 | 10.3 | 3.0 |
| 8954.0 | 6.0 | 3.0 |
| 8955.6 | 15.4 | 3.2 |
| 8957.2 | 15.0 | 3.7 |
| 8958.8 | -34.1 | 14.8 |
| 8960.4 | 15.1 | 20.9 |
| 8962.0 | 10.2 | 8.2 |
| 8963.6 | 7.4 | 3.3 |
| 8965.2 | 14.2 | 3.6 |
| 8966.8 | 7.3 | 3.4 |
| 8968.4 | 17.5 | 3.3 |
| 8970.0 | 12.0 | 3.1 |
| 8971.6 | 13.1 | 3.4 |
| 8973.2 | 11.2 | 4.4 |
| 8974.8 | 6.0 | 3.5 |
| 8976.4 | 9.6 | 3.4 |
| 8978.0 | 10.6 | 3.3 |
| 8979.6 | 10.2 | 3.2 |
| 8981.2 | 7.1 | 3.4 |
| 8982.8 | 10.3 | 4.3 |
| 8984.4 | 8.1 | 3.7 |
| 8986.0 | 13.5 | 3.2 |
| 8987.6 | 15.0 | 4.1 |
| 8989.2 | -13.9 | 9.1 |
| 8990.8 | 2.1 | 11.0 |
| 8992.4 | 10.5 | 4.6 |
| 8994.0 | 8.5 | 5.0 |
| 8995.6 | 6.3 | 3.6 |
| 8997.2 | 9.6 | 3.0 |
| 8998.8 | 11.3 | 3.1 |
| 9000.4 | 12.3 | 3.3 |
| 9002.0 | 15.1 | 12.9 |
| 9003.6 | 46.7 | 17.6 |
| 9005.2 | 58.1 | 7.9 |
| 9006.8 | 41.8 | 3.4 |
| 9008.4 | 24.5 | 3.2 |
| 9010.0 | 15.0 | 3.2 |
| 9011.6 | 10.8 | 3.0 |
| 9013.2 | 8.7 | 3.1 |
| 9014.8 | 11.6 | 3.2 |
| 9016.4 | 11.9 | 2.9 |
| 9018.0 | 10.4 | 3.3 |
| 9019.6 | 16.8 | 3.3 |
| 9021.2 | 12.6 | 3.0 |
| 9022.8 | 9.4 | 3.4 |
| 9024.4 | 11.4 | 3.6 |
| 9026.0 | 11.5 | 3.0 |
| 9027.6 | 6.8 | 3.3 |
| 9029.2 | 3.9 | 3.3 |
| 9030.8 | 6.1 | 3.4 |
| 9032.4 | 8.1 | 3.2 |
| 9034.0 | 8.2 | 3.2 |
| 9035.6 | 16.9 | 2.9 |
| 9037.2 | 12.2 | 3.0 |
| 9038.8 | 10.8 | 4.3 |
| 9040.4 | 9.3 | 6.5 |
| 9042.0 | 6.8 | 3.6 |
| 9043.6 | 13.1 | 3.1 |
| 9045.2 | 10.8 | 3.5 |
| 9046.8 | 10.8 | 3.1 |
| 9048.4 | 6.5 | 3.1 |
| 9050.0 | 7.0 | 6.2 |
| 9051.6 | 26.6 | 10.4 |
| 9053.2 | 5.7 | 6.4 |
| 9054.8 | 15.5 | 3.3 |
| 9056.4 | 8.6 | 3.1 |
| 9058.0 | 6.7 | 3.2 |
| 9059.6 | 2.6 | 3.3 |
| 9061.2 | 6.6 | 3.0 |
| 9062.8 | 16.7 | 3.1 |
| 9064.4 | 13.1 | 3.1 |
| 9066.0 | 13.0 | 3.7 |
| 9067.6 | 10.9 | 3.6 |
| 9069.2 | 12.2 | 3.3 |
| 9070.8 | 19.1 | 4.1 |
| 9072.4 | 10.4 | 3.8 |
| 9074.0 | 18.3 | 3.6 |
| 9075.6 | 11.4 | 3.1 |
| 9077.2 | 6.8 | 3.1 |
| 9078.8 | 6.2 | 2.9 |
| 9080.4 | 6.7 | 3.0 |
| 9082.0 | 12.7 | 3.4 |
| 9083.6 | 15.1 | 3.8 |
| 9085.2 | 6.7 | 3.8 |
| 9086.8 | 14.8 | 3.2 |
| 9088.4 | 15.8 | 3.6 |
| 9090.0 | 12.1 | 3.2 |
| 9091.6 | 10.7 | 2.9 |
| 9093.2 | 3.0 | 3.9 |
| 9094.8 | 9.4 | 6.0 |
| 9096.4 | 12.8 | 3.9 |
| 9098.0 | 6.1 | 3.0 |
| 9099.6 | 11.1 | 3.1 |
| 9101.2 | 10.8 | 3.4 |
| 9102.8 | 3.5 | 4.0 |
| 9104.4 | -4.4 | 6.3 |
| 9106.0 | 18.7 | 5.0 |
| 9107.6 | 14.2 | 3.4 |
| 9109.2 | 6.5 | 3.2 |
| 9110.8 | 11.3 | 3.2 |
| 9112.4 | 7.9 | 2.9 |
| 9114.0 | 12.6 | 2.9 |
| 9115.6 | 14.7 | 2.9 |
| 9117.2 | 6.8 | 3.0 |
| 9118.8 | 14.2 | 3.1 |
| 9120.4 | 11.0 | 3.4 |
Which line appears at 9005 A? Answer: [O III]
